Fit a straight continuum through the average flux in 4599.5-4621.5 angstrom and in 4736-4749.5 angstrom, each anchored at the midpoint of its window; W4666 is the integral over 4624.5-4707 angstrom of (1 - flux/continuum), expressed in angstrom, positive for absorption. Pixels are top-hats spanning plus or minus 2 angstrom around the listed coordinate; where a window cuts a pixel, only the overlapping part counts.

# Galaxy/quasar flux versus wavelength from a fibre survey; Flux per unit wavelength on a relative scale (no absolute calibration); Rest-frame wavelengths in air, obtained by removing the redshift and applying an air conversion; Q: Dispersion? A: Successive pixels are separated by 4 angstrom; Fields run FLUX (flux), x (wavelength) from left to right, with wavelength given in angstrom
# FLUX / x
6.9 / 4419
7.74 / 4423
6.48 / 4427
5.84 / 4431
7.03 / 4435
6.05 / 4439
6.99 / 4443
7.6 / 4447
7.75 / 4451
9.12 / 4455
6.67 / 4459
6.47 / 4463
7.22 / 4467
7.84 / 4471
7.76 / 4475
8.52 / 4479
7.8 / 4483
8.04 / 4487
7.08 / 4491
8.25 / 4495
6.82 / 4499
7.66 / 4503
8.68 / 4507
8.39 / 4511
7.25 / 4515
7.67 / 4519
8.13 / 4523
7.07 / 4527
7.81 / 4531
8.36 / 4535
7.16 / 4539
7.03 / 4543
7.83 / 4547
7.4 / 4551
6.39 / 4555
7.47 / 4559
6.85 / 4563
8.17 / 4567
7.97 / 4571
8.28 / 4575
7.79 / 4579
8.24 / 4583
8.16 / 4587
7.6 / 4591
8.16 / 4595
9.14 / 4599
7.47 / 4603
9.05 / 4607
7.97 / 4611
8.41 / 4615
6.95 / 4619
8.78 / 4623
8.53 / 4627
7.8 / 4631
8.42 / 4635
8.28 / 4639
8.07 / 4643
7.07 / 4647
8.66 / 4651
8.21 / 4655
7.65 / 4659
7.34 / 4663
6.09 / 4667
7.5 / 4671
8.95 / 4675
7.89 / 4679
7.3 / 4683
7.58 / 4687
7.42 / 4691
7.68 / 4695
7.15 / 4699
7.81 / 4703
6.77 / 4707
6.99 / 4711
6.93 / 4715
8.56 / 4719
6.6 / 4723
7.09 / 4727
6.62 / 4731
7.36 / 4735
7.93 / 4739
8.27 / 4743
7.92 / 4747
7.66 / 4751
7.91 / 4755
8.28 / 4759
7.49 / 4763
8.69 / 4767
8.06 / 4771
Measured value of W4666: 2.9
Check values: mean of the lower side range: 8.07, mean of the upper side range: 7.98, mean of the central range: 7.75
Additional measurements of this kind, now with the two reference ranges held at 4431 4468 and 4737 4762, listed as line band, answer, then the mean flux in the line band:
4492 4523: -2.2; 7.81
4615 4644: -1.9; 8.14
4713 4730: 1.4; 7.26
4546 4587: -1.1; 7.66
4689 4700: 0.5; 7.44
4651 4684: 0.2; 7.69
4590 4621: -2.2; 8.11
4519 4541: -1.0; 7.7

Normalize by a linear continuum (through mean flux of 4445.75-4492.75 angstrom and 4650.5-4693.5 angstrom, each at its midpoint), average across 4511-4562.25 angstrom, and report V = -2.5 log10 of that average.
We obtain 0.02 mag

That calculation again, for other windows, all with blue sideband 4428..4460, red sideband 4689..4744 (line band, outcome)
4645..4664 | -0.07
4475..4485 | -0.13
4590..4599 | -0.13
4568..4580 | -0.12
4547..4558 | 0.01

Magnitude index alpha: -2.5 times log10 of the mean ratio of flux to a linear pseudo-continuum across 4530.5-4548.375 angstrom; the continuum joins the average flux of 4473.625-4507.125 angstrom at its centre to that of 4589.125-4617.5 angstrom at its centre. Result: 0.052 mag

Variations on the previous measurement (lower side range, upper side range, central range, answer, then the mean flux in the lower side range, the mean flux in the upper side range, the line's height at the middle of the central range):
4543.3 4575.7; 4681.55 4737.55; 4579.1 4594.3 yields -0.075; 7.49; 7.28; 7.45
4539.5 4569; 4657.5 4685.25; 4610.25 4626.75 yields -0.092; 7.3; 7.53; 7.43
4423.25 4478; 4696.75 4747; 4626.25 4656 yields -0.113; 7.18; 7.36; 7.31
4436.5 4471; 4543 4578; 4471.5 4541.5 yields -0.057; 7.27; 7.52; 7.39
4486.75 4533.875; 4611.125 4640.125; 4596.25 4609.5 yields -0.058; 7.74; 8.15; 8.07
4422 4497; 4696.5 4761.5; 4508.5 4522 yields -0.061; 7.38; 7.49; 7.4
